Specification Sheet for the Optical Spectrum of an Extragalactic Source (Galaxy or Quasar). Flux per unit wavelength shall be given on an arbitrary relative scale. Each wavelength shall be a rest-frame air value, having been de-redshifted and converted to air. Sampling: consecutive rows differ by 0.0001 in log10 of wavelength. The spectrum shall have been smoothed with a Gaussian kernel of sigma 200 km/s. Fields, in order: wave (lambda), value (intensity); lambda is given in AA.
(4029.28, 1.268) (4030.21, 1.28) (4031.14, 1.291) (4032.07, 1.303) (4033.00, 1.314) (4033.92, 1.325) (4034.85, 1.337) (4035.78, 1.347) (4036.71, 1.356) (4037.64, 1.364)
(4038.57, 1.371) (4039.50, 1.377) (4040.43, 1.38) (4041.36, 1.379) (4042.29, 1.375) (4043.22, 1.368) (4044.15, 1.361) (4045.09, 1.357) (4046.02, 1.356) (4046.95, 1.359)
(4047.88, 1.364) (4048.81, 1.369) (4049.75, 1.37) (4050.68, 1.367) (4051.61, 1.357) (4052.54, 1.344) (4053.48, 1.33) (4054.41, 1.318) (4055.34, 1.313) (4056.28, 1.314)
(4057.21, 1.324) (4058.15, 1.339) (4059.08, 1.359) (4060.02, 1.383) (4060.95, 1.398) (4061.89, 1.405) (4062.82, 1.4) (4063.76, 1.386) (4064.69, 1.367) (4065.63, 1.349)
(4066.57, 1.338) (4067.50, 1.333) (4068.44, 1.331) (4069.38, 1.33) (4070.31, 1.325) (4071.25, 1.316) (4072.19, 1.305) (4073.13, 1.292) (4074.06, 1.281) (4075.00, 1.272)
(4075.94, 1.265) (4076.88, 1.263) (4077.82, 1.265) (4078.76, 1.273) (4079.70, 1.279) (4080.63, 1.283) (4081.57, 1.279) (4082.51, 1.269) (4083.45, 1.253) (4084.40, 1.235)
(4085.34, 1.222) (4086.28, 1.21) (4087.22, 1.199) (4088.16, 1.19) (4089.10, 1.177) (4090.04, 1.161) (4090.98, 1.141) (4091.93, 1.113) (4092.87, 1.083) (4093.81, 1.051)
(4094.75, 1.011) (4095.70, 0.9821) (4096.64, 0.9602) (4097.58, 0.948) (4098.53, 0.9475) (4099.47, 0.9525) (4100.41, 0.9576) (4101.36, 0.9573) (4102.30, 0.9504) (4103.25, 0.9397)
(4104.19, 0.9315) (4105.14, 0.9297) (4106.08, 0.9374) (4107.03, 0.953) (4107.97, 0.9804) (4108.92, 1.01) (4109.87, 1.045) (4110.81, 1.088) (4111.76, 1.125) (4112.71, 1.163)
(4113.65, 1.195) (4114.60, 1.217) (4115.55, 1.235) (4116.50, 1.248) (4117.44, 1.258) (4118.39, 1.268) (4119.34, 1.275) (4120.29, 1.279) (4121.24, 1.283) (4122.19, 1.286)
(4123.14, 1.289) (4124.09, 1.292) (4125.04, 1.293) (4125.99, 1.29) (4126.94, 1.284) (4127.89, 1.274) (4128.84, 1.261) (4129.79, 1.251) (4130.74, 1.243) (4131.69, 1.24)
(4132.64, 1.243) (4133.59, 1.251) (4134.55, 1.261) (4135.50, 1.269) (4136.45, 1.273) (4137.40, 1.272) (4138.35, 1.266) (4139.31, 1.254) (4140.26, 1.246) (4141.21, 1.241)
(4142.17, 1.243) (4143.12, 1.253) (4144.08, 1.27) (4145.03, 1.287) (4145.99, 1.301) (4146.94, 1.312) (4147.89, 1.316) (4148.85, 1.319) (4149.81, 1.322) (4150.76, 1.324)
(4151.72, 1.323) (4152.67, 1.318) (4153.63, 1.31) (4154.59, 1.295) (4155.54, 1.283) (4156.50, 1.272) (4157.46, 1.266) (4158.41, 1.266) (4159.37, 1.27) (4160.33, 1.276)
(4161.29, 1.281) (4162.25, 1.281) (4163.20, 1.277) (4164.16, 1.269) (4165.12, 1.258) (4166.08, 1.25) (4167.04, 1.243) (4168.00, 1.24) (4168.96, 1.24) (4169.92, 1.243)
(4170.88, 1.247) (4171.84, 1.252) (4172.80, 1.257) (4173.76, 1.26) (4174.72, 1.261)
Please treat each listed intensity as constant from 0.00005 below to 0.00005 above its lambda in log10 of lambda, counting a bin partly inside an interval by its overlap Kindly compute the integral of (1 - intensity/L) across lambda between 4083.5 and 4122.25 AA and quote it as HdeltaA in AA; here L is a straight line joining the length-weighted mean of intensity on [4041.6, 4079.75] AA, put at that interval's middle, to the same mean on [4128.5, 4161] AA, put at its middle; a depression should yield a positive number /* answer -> 6.1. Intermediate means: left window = 1.34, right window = 1.28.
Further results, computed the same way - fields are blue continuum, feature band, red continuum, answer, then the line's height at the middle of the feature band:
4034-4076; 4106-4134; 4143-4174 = 2.1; 1.3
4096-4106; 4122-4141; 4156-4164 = -2.6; 1.12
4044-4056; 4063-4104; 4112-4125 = 3.7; 1.3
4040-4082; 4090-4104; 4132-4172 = 3.3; 1.31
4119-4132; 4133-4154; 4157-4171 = -0.2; 1.27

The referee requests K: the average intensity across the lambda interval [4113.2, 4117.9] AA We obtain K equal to 1.23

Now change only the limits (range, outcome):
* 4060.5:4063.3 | 1.4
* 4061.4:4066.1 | 1.38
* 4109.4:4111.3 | 1.07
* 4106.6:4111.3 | 1.02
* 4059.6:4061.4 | 1.39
